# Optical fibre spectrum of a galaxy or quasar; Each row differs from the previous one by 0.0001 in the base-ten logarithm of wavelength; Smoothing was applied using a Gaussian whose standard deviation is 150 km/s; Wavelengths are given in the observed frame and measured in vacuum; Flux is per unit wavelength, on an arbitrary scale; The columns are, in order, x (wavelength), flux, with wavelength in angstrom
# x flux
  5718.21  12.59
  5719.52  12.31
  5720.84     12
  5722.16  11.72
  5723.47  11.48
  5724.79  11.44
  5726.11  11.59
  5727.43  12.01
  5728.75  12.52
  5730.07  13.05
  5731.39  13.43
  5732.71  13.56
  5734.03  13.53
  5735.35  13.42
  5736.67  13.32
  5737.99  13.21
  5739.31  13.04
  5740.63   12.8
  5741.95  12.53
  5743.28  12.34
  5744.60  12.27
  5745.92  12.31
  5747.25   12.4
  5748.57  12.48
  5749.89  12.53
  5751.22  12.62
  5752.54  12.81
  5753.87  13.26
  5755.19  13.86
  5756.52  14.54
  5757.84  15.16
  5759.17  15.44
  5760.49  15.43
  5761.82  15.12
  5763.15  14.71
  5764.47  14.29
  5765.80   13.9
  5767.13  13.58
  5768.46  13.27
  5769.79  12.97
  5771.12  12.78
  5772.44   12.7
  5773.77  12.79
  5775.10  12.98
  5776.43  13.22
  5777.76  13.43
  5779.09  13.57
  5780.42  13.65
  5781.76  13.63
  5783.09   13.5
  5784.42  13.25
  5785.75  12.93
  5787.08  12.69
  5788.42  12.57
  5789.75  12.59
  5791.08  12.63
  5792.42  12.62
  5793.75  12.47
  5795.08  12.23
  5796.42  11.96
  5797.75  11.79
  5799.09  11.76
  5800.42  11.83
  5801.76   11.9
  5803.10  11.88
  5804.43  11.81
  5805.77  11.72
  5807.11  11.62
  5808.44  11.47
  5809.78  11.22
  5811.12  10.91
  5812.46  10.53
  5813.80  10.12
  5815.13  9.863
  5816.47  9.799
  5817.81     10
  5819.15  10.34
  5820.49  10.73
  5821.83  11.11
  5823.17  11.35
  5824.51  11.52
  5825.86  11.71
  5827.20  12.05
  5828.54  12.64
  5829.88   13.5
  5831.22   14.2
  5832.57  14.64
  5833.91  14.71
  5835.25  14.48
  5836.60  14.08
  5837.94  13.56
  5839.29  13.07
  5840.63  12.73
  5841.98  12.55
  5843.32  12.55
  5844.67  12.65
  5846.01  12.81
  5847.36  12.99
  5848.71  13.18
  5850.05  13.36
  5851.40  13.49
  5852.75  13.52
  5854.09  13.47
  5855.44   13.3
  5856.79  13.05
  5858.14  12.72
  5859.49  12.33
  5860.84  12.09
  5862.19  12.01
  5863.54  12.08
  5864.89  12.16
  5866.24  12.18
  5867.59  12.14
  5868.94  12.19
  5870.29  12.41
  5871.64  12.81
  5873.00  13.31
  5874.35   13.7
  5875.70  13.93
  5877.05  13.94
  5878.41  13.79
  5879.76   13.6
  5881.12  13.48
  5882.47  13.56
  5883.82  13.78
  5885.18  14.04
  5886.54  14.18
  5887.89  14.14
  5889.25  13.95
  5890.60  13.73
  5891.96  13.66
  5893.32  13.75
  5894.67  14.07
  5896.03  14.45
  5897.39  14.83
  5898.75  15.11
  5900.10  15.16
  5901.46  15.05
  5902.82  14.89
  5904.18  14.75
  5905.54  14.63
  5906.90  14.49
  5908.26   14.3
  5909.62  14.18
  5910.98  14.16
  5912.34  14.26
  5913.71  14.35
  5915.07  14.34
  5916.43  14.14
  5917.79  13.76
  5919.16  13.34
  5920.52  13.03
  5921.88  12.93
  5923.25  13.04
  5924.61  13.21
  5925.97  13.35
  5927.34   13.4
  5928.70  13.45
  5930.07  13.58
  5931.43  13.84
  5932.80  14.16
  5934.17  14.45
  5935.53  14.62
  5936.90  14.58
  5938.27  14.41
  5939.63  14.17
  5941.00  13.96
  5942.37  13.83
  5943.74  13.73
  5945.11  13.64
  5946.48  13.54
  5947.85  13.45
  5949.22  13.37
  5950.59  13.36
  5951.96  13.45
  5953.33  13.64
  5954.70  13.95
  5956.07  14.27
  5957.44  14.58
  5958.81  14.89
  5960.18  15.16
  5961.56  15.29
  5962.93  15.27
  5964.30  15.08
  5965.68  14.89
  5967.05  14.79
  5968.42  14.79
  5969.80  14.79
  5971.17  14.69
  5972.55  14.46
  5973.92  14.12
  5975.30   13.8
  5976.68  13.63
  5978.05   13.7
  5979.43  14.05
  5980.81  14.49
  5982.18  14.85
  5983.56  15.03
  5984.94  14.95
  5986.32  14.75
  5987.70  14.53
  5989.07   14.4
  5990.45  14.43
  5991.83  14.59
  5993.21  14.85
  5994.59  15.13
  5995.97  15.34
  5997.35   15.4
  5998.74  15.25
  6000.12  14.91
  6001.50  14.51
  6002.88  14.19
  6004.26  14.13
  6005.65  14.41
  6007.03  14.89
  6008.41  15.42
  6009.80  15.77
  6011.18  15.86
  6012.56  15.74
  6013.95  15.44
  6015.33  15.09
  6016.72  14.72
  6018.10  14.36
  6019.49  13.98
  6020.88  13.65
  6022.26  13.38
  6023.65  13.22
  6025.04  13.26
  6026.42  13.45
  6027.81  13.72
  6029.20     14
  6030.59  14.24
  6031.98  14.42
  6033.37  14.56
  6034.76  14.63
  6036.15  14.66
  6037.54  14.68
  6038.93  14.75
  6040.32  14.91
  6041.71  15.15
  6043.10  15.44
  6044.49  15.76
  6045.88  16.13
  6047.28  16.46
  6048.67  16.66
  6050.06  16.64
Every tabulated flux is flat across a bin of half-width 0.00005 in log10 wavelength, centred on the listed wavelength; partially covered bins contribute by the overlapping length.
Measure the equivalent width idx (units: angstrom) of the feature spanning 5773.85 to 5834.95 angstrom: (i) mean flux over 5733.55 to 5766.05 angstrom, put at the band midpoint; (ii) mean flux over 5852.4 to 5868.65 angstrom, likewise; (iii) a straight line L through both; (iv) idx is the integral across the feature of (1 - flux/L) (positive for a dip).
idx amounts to 4.1 angstrom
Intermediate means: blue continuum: 13.5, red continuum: 12.6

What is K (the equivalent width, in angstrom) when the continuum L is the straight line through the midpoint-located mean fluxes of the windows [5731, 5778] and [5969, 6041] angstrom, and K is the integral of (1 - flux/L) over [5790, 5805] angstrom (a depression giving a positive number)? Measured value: 1.6 angstrom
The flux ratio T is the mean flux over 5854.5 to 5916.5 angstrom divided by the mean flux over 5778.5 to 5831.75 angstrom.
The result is 1.15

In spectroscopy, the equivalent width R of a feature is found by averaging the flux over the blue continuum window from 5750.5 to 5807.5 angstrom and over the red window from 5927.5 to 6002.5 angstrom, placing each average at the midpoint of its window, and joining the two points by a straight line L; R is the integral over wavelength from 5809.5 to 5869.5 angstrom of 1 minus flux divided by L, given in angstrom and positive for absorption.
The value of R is 5.18 angstrom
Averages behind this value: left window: 13.1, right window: 14.4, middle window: 12.4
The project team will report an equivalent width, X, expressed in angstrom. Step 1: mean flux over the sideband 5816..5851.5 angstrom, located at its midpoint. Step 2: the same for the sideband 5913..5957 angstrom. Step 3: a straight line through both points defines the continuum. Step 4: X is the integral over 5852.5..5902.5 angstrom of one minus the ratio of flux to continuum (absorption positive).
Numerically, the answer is -1.4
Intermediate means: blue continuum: 12.6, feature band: 13.5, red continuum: 13.8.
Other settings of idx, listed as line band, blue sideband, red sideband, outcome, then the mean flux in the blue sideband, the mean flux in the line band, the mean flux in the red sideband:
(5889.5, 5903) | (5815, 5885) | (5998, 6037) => -1.23 angstrom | 12.7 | 14.4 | 14.5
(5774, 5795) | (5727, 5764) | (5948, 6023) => 0.84 angstrom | 13.4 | 13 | 14.6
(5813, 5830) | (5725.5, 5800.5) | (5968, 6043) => 3.05 angstrom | 13.1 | 11.1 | 14.6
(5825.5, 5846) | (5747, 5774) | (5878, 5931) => 0.84 angstrom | 13.7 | 13.3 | 14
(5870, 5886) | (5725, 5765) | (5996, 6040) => 0.40 angstrom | 13.3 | 13.6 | 14.6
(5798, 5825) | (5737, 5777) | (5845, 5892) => 4.46 angstrom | 13.4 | 11.1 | 13.2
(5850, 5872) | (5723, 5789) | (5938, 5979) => 1.74 angstrom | 13.2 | 12.6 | 14.2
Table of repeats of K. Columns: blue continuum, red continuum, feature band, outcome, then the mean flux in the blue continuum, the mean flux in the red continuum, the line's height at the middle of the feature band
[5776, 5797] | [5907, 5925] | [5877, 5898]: -0.5 angstrom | 12.9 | 13.8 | 13.6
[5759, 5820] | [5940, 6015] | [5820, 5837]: 0.1 angstrom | 12.5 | 14.5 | 12.9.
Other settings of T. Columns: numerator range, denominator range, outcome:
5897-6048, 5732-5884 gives 1.13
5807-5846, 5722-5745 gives 0.96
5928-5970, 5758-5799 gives 1.07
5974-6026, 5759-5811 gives 1.13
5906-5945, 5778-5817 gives 1.15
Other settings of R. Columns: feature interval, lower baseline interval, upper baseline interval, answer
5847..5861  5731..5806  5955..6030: 0.59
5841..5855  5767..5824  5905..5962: -0.29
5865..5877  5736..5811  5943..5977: 0.68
